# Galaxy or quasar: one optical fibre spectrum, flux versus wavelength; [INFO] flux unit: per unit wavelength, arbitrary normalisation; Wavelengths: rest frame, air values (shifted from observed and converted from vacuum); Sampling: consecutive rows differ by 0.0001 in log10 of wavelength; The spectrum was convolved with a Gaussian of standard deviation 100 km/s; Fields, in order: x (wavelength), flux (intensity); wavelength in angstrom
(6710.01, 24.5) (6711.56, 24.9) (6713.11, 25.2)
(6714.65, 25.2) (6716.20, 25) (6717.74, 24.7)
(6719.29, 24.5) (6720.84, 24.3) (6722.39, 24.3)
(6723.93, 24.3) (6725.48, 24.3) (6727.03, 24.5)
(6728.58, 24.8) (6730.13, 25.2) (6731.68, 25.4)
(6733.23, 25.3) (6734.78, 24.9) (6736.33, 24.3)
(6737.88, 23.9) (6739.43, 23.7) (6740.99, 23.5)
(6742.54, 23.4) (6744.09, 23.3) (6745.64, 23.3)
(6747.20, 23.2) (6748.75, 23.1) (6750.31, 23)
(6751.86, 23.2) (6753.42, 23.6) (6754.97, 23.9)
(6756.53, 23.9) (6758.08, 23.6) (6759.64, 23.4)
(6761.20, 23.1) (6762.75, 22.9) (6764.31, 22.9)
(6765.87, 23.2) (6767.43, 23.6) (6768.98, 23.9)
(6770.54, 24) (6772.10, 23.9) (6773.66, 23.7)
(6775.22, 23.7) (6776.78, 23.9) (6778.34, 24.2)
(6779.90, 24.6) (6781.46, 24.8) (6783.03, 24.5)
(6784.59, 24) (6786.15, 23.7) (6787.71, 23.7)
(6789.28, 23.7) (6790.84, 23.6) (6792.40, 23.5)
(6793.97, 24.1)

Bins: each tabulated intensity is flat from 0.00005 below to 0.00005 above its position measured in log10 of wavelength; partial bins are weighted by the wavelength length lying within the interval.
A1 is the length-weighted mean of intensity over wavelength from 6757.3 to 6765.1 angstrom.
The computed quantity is 23.2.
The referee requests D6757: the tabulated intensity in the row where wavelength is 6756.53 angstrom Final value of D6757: 23.9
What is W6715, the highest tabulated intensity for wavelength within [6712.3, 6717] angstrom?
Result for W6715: 25.2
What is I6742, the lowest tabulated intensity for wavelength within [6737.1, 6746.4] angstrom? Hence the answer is 23.3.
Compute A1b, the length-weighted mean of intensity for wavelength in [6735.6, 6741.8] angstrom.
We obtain 23.8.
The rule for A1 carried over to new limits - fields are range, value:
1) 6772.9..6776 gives 23.7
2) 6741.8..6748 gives 23.3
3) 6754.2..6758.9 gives 23.8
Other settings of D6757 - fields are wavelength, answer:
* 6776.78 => 23.9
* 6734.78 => 24.9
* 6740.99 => 23.5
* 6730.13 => 25.2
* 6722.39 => 24.3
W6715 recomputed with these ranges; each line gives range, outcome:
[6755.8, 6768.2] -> 23.9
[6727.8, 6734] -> 25.4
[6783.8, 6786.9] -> 24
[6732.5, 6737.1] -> 25.3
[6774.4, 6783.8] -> 24.8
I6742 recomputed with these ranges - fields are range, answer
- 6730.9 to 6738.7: 23.9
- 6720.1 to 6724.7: 24.3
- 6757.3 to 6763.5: 22.9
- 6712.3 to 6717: 25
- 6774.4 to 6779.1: 23.7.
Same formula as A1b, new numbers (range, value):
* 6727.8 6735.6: 25.1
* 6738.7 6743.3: 23.5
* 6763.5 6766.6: 23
